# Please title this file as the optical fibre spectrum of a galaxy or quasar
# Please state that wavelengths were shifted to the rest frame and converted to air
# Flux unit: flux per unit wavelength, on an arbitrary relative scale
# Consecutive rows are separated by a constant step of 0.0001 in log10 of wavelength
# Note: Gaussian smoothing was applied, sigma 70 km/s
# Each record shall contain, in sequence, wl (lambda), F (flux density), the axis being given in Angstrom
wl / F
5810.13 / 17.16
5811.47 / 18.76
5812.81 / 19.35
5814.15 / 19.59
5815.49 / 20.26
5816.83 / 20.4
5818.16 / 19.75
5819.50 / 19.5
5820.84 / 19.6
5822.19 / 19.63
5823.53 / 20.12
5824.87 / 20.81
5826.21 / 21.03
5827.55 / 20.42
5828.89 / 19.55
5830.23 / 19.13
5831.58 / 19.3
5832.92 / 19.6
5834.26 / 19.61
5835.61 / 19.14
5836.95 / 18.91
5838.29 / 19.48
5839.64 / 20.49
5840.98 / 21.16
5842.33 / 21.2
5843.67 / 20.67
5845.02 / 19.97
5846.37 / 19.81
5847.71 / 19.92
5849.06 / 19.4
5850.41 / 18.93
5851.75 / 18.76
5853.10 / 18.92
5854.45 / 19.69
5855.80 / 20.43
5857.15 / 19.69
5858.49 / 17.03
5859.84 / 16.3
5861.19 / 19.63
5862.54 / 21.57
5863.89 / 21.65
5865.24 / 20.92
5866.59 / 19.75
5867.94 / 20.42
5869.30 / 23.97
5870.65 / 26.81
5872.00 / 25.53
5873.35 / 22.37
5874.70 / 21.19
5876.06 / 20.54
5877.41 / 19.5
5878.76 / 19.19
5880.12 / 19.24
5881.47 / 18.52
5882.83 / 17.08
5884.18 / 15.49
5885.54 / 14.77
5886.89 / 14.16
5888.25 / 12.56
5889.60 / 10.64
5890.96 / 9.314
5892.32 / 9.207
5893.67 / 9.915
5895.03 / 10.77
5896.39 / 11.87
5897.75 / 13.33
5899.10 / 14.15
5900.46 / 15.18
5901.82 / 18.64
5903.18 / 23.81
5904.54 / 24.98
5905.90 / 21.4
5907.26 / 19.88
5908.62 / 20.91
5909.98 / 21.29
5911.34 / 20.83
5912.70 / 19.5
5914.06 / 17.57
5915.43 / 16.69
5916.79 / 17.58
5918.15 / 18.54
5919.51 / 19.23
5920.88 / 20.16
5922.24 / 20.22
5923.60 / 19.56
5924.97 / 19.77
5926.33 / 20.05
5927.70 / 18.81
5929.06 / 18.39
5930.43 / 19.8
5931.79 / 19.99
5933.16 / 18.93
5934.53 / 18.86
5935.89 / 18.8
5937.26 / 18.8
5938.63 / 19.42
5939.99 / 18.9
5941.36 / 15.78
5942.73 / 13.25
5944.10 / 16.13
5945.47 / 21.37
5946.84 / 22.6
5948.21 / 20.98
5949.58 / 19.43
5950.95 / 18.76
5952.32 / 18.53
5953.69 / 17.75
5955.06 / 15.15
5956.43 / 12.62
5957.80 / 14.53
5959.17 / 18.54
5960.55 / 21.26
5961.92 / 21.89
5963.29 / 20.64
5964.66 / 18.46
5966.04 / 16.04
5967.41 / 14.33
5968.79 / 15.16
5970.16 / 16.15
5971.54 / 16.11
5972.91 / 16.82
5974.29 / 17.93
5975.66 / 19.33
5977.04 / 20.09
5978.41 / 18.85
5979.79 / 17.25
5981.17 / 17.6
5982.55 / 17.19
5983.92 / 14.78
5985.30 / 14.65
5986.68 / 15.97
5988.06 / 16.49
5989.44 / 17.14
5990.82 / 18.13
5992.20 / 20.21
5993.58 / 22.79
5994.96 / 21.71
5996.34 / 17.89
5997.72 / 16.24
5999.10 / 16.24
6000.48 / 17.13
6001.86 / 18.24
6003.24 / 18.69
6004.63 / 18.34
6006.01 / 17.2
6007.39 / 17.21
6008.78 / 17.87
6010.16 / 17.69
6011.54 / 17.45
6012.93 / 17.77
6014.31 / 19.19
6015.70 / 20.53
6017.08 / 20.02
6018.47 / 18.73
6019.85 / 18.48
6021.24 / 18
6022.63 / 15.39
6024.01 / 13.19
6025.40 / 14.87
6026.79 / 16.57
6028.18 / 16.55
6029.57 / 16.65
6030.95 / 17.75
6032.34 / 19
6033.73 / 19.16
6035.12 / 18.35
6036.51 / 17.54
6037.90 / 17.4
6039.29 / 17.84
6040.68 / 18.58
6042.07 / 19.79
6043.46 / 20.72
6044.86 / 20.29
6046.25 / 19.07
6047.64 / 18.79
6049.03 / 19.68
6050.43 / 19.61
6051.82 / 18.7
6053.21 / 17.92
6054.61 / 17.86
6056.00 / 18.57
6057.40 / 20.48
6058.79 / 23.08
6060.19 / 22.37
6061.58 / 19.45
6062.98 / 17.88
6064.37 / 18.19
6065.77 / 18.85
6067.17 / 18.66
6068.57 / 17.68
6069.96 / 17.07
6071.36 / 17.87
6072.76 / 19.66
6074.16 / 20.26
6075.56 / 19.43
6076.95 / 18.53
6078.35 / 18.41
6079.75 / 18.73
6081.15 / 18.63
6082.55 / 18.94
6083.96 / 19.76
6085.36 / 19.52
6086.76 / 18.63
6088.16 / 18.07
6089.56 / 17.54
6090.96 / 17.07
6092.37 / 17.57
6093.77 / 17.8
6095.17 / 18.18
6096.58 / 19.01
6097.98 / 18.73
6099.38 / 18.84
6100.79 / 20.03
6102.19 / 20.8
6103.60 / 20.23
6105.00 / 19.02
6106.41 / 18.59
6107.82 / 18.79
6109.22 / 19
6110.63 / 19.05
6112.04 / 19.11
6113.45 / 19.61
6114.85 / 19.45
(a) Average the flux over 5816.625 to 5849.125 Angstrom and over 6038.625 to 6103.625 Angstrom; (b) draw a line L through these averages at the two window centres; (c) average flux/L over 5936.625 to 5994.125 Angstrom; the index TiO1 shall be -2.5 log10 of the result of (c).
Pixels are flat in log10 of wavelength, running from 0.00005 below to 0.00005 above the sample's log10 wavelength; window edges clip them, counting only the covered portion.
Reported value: 0.10 mag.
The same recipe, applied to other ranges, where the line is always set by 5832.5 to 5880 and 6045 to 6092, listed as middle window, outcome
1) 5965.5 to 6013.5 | 0.11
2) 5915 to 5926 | 0.05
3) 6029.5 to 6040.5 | 0.06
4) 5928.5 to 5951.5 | 0.05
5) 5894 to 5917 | 0.11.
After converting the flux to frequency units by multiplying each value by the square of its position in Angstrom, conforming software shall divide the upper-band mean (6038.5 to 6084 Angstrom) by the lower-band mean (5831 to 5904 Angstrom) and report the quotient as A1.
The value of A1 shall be 1.1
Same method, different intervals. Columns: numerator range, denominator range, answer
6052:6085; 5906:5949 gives 1.04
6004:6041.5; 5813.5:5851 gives 0.95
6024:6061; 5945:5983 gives 1.06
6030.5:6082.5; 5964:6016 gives 1.10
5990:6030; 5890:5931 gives 1.05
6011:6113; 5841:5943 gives 1.06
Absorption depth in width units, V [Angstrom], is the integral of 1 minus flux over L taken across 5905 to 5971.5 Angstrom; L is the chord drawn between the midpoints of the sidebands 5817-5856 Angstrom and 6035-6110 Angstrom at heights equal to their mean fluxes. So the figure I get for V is 2.9 Angstrom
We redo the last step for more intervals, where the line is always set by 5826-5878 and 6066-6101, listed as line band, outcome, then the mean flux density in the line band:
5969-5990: 2.5 Angstrom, 17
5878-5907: 6.5 Angstrom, 15.5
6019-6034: 1.7 Angstrom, 16.8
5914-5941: 1.0 Angstrom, 19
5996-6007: 1.0 Angstrom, 17.5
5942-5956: 0.9 Angstrom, 18.3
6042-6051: -0.4 Angstrom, 19.7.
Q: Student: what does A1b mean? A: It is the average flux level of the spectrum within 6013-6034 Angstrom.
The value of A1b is 17.6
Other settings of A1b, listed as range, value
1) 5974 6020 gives 18.1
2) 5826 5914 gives 18.7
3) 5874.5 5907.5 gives 16.1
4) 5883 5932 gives 17.2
